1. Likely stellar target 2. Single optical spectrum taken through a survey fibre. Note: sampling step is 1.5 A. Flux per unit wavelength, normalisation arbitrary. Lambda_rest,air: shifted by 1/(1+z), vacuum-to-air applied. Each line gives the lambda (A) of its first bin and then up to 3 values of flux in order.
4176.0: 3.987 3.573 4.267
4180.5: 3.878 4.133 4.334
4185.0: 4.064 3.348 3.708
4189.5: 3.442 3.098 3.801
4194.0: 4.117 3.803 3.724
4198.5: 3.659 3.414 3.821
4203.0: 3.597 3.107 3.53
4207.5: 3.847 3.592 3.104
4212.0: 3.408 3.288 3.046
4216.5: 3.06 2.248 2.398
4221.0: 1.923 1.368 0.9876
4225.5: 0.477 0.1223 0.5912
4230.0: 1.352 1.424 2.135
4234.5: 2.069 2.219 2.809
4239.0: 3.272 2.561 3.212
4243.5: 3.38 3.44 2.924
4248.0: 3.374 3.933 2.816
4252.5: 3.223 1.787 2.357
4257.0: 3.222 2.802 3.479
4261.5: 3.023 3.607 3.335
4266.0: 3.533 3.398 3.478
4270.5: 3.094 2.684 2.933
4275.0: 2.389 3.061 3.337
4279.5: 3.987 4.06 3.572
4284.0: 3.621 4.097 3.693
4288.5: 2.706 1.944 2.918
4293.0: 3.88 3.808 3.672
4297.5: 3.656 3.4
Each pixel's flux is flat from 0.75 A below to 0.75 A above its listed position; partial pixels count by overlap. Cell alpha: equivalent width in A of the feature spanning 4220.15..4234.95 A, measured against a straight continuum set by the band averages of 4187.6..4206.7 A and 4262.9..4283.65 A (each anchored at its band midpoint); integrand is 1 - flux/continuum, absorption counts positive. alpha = 9.5 A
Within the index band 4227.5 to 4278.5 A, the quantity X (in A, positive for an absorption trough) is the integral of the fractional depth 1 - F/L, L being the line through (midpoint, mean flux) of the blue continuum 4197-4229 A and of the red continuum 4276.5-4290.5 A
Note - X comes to 5.0 A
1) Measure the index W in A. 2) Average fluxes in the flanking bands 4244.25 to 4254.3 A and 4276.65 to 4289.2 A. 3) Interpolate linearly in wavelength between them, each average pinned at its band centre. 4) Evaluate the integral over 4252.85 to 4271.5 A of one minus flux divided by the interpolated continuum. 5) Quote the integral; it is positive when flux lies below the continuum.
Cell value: 1.3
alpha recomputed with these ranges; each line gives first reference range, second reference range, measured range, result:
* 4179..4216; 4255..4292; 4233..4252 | 2.3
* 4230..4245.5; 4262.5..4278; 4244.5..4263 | -1.3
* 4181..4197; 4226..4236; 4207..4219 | -3.9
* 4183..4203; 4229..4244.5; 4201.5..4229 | 5.8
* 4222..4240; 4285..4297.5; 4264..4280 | -2.4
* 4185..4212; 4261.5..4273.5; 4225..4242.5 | 8.0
